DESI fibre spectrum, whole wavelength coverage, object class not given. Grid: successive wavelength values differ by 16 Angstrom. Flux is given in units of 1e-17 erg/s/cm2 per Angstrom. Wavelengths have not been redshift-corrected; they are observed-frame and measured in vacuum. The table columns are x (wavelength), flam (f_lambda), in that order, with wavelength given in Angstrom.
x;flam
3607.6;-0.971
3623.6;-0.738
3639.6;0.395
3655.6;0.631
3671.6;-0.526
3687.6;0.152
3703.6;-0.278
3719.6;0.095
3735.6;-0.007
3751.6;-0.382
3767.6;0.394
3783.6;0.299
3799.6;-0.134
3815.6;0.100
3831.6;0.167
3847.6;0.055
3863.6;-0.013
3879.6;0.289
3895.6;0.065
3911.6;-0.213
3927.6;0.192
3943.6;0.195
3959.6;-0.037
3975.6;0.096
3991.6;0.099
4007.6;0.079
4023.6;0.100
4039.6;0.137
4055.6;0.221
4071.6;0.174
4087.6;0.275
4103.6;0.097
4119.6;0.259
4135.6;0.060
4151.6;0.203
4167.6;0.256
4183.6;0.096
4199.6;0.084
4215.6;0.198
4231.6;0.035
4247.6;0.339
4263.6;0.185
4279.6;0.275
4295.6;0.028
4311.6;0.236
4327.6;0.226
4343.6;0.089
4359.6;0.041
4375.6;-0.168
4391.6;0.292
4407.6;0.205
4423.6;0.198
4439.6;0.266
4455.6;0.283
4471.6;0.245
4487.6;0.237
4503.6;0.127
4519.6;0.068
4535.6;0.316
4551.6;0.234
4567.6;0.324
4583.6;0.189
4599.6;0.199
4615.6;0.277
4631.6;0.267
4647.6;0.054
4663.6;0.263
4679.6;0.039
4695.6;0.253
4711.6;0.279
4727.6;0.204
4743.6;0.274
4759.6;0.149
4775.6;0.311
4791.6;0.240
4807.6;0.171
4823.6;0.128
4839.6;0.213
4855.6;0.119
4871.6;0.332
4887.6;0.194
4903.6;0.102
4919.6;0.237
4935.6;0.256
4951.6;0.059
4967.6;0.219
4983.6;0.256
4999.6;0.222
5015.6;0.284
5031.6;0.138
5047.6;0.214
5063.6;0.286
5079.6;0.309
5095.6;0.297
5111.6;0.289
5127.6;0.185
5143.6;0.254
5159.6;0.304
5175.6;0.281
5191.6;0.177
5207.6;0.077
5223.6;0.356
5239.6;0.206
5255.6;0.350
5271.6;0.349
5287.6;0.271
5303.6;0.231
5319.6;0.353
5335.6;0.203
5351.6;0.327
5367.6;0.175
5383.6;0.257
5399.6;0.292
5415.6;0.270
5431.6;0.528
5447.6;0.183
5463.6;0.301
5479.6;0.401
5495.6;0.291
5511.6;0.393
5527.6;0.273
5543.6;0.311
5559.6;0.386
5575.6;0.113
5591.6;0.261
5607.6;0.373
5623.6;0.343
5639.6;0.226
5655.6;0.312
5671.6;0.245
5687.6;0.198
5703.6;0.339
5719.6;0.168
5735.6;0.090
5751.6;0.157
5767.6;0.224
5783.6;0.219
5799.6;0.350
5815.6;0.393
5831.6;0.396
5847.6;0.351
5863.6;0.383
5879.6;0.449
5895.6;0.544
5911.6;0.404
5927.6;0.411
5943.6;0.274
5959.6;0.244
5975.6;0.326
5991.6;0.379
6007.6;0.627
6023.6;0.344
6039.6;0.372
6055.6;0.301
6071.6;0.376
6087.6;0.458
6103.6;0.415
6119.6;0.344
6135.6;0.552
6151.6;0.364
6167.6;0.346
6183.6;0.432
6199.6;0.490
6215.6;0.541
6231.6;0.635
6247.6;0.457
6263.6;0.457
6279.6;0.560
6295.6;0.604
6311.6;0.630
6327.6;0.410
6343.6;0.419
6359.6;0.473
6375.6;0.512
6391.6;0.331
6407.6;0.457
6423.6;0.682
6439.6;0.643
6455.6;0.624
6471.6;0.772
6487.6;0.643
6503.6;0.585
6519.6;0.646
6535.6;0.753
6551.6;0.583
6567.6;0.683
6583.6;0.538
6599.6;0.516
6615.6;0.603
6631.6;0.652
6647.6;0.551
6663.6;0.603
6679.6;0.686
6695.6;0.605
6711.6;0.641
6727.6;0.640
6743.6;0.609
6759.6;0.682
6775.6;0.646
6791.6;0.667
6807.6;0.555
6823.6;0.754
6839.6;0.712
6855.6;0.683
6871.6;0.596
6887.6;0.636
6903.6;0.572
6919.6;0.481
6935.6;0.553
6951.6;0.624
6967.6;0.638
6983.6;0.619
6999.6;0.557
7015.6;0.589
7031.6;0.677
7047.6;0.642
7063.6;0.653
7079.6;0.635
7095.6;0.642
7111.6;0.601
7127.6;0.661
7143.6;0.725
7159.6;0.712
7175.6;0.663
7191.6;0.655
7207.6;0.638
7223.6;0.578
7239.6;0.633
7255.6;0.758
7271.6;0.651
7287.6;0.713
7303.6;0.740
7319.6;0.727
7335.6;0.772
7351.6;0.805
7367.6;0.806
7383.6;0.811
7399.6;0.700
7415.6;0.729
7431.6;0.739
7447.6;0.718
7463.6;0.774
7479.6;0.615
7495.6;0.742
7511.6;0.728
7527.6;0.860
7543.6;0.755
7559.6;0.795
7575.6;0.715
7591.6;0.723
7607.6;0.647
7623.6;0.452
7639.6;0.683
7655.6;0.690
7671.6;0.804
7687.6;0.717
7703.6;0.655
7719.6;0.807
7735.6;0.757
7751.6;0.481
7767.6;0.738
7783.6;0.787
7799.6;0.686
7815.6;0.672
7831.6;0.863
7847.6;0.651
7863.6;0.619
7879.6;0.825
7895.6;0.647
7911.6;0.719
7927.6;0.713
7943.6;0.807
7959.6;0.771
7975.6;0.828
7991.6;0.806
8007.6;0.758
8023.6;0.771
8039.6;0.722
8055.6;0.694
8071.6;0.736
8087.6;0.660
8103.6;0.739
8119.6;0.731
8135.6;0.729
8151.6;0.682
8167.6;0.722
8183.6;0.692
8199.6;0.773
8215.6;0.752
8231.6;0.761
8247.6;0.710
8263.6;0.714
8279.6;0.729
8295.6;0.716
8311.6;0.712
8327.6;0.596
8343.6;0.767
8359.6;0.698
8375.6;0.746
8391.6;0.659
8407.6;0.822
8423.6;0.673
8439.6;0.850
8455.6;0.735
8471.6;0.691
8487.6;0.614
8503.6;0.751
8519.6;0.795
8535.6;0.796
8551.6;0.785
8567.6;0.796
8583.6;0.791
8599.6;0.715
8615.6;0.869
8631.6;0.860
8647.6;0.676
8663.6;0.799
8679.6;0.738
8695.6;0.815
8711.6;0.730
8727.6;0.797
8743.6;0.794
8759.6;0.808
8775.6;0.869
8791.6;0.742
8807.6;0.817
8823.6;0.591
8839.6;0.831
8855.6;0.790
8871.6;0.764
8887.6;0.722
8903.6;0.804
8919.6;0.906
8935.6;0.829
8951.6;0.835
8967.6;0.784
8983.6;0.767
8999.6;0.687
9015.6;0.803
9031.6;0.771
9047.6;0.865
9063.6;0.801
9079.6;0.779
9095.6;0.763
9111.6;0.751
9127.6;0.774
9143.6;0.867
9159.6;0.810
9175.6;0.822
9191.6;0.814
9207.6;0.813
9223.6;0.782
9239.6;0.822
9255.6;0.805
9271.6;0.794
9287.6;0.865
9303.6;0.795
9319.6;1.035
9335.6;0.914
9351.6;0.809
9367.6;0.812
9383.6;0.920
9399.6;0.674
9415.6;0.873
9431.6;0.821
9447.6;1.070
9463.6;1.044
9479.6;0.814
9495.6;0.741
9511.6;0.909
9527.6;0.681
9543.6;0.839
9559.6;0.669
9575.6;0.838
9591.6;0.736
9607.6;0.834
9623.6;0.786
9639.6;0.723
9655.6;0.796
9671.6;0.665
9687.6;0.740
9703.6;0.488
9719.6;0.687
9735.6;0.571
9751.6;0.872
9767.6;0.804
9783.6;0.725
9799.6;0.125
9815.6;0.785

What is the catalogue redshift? 0.610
